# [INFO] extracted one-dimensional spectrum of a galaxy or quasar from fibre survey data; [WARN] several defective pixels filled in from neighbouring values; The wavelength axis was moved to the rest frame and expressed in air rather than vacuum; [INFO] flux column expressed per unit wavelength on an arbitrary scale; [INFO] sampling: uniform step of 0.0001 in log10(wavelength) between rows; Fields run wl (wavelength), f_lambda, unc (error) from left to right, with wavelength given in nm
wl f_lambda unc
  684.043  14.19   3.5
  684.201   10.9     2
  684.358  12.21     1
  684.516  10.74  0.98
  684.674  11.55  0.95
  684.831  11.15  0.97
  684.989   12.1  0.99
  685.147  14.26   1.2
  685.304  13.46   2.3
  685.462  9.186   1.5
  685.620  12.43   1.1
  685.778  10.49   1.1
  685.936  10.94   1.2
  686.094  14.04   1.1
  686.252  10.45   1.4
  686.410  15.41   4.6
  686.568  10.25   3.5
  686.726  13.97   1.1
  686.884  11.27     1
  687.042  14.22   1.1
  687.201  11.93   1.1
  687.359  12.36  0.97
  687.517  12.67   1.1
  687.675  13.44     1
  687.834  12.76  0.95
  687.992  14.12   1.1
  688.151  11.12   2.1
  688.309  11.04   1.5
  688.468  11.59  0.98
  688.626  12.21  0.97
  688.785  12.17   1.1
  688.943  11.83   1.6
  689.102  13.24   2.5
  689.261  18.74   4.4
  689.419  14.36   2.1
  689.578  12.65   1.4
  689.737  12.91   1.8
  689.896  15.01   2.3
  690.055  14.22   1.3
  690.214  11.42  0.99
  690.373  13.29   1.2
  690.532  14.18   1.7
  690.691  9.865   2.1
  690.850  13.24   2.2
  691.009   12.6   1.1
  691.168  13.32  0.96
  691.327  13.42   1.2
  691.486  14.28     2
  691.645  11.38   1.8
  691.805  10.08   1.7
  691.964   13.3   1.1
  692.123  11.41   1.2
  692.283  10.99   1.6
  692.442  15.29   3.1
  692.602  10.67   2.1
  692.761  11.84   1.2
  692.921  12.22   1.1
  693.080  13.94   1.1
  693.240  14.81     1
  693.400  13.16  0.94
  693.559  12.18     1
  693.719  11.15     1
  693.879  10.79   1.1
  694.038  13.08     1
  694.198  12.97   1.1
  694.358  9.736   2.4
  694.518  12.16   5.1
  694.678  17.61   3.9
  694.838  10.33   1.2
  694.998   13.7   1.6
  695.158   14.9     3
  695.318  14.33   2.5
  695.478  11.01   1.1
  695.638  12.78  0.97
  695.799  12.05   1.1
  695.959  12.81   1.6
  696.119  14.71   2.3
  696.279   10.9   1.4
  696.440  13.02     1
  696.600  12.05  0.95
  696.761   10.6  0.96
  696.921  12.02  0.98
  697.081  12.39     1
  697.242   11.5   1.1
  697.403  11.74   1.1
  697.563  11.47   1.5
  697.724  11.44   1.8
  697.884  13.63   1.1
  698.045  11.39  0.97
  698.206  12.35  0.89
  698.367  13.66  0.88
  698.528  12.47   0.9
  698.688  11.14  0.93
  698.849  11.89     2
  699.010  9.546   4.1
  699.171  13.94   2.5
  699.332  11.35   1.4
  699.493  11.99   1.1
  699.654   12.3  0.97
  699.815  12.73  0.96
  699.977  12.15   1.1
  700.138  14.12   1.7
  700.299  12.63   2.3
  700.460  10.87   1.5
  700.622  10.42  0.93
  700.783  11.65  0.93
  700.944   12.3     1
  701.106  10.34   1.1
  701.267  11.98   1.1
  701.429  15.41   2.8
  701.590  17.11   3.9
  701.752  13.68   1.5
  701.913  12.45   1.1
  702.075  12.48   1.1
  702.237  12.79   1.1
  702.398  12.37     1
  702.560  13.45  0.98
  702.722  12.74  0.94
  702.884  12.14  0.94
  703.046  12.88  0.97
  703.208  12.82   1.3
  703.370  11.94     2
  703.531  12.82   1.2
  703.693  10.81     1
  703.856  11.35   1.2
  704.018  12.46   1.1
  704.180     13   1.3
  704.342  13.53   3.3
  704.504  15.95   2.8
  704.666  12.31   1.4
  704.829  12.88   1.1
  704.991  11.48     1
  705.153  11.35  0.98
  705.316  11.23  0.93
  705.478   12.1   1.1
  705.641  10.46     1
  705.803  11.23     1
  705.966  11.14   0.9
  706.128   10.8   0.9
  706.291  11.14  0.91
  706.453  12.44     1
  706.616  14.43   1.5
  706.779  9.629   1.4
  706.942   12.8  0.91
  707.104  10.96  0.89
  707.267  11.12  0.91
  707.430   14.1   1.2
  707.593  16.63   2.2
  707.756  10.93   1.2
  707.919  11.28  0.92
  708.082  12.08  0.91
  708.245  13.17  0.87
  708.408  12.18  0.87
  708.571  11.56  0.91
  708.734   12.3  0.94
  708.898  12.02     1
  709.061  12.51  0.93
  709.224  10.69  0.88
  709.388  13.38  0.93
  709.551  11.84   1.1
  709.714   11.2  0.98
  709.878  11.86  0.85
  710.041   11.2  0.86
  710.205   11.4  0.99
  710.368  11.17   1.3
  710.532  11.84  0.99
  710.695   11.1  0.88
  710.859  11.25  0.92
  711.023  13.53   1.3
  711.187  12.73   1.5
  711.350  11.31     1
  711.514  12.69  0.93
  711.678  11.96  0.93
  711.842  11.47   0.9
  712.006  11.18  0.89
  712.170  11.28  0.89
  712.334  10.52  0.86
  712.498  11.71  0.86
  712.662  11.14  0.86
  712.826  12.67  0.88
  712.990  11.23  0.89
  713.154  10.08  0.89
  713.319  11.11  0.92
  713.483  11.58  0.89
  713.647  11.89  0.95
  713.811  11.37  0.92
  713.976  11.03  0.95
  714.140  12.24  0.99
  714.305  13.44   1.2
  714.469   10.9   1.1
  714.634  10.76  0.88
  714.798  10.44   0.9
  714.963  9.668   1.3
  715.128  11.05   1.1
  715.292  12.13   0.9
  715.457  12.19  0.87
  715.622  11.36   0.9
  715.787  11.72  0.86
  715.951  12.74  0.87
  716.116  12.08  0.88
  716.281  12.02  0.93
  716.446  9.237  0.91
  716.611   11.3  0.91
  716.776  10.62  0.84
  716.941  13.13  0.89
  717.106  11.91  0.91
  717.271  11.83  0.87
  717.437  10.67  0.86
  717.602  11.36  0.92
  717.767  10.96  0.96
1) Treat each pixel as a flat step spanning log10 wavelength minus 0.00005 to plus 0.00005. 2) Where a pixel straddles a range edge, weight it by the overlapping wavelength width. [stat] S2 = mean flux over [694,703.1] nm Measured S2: 12.5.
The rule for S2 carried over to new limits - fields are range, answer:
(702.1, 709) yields 12.3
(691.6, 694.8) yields 12.4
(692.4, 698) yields 12.5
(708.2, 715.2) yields 11.6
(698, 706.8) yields 12.3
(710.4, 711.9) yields 12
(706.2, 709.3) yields 12.2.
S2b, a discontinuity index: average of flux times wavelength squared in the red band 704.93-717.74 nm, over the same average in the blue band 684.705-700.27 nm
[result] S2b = 1.0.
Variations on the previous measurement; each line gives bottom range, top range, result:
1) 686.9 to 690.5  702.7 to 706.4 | 0.97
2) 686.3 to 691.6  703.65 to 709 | 0.98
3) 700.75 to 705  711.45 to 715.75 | 0.92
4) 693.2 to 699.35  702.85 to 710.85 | 1.01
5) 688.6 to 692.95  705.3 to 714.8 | 0.97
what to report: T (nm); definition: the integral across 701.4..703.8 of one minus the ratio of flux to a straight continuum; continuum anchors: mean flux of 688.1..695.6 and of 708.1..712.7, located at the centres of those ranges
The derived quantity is -0.153 nm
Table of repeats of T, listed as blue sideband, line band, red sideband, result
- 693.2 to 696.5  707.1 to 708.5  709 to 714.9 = -0.08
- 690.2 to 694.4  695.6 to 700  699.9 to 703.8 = 0.14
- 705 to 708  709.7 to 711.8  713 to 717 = -0.03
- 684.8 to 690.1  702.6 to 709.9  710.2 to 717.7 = -0.19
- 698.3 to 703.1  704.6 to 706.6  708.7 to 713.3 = 0.08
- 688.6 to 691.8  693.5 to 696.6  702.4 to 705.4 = 0.07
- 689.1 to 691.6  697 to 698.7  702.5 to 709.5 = 0.10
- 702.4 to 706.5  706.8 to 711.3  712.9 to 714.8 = -0.10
